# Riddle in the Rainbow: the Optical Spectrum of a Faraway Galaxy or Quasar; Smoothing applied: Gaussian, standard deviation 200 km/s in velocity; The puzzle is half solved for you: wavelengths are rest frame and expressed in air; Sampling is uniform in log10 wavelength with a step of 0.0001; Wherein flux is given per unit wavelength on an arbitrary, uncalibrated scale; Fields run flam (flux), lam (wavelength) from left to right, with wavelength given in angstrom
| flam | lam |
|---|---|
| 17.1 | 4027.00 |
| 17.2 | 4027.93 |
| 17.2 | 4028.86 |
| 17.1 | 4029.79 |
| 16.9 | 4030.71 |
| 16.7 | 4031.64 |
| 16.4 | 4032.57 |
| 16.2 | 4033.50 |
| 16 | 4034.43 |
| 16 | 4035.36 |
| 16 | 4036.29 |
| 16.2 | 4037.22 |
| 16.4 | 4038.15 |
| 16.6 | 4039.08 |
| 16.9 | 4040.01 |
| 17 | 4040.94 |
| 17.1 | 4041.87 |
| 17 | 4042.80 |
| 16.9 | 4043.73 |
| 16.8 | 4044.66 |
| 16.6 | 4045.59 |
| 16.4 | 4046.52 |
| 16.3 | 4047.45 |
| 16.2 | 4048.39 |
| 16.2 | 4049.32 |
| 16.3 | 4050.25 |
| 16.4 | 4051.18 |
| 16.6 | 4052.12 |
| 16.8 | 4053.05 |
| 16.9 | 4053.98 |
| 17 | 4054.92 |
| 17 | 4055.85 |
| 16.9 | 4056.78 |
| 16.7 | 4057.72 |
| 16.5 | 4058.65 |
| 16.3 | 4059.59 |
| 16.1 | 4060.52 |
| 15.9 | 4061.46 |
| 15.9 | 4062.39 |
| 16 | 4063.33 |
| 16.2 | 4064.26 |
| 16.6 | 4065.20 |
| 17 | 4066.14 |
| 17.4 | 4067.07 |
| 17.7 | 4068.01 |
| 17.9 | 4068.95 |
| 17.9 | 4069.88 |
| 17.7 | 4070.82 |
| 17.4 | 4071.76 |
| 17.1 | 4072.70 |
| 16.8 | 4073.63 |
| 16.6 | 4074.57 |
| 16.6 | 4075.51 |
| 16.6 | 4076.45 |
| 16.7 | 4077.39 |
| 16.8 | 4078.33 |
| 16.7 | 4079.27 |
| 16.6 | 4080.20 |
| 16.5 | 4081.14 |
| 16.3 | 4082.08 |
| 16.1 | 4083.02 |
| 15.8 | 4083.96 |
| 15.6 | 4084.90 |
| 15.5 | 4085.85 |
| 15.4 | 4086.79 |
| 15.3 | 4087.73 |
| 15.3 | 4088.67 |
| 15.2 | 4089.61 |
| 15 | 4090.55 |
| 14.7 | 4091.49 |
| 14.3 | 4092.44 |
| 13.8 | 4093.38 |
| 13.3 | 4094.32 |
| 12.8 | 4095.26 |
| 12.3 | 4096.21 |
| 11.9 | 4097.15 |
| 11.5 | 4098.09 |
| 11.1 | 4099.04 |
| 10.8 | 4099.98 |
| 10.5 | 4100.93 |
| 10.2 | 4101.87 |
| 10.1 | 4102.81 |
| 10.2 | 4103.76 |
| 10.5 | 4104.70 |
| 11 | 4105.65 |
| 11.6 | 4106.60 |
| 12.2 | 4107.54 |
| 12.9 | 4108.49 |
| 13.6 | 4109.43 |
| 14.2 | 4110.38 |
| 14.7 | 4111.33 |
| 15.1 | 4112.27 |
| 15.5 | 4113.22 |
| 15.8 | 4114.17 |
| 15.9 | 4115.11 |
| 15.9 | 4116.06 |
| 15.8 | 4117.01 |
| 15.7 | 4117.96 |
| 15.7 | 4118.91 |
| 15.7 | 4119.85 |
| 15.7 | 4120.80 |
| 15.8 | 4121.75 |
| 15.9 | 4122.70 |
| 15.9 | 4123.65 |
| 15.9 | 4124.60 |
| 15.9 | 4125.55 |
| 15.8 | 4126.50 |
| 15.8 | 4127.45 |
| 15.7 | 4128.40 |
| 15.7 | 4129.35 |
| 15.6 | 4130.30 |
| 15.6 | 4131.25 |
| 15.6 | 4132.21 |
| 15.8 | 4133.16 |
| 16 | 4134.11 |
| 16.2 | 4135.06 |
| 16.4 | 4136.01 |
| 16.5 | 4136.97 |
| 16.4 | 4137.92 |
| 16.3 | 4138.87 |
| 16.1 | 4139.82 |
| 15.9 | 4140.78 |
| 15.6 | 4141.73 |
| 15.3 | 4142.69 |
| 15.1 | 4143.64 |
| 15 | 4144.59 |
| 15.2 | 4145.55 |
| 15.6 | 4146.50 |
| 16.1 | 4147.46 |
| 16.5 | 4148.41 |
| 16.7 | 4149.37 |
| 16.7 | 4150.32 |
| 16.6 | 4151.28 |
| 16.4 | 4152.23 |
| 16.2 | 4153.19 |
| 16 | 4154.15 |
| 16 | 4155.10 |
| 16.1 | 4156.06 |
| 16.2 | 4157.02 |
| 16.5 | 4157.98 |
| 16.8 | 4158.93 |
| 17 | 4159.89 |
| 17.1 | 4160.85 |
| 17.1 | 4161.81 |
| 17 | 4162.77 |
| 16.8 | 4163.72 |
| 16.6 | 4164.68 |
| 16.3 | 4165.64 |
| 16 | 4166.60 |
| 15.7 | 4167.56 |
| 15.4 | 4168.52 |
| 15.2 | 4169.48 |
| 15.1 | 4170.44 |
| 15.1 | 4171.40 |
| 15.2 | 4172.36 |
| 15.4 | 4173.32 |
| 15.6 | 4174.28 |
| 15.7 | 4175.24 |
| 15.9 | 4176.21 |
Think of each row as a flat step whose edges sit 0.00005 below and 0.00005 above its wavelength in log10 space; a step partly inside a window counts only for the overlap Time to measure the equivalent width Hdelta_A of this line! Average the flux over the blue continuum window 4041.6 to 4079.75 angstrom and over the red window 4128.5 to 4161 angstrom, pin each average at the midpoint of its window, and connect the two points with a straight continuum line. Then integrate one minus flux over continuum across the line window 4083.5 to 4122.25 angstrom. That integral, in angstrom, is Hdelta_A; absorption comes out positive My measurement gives 6.3 angstrom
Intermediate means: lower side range 16.7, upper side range 16.1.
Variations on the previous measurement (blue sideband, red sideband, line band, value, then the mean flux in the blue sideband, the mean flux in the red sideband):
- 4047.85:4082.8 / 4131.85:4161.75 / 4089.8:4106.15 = 4.4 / 16.7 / 16.1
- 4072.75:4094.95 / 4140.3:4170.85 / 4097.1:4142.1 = 4.1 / 15.7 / 16.1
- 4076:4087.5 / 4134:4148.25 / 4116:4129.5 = 0.1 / 16.2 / 15.9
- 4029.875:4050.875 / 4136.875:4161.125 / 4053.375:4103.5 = 3.1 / 16.5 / 16.1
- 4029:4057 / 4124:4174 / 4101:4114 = 3.0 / 16.6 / 16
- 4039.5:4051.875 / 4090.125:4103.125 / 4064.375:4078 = -2.5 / 16.6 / 12.3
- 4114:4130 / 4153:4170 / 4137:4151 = 0.2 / 15.8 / 16.3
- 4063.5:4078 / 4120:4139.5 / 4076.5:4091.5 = 0.8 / 17.1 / 15.9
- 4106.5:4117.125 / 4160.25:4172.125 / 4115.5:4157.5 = -1.9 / 14.5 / 16.1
